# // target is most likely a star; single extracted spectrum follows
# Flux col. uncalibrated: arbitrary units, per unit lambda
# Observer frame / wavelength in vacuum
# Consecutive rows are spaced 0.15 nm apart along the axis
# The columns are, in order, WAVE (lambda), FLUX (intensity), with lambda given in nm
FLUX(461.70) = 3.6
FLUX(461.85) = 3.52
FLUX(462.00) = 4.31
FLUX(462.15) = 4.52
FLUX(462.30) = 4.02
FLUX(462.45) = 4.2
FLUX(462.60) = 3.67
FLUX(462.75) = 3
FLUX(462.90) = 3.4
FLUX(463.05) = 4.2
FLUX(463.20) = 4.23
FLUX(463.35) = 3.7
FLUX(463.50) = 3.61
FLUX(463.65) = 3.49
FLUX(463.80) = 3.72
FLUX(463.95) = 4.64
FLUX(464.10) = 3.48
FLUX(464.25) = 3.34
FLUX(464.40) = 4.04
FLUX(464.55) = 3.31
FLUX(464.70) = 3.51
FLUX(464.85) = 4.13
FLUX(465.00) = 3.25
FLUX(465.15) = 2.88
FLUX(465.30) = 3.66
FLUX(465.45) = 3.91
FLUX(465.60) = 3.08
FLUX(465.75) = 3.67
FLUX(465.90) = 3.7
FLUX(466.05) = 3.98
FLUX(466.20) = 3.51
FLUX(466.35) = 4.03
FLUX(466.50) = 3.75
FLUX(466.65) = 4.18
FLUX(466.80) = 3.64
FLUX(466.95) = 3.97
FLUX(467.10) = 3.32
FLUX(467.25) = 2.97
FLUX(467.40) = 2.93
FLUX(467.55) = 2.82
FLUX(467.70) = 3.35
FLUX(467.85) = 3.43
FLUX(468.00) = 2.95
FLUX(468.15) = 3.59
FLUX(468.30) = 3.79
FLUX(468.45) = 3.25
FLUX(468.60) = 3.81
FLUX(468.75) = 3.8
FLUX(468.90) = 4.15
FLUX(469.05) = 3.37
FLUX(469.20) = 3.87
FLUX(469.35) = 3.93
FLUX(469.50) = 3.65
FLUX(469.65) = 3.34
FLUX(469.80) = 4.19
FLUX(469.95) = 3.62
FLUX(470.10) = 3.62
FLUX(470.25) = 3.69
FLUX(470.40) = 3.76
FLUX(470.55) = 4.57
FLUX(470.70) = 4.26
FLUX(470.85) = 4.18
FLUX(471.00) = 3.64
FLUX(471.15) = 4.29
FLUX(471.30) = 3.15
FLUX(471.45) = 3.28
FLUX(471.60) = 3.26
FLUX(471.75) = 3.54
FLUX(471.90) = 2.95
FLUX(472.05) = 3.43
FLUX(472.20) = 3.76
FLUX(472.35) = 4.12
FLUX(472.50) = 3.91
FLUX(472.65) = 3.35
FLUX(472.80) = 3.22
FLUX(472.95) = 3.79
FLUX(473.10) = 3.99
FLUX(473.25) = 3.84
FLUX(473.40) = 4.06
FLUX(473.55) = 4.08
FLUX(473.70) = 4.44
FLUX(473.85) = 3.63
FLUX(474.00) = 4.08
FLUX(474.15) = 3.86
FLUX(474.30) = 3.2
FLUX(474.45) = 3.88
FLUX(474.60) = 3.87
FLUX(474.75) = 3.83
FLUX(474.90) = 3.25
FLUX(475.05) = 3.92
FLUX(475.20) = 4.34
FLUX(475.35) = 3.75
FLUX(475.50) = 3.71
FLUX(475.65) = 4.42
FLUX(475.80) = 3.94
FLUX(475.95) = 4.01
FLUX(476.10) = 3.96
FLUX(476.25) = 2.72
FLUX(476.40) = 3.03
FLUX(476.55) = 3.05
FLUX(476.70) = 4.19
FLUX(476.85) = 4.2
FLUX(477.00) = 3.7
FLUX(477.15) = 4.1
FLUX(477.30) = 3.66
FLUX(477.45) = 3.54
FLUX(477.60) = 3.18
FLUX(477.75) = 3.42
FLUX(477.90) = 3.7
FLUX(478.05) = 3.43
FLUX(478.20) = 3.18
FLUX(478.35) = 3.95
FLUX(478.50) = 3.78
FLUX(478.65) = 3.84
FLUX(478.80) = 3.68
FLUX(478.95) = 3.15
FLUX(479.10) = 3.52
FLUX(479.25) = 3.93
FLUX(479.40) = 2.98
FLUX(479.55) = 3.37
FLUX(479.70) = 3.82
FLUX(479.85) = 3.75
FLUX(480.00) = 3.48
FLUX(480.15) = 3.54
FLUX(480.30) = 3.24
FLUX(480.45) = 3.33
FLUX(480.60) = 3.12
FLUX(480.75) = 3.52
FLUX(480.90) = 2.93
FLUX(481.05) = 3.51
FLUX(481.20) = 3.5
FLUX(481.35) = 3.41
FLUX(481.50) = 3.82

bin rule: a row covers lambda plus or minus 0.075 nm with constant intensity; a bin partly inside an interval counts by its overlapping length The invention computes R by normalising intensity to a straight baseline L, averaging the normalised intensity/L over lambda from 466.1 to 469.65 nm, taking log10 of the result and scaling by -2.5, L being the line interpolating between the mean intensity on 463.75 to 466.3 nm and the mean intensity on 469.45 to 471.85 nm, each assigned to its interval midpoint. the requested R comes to 0.038 mag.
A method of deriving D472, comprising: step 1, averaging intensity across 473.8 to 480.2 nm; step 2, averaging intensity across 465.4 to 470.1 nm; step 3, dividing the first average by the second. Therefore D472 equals 1.0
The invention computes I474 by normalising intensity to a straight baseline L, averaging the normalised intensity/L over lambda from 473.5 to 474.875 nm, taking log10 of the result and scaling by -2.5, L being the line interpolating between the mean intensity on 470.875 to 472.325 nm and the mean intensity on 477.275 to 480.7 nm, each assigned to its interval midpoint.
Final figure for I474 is -0.10 mag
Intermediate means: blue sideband 3.52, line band 3.85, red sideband 3.5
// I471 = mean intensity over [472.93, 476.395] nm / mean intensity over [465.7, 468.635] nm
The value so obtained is 1.09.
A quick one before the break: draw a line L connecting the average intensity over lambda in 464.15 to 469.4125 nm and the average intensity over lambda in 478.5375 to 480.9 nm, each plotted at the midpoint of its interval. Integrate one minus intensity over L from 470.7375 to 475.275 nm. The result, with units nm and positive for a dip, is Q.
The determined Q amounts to -0.29 nm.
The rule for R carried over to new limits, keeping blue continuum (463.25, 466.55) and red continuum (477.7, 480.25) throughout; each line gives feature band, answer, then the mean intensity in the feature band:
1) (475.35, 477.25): -0.05 mag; 3.75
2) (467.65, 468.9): 0.03 mag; 3.54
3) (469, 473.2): -0.03 mag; 3.71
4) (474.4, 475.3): -0.08 mag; 3.84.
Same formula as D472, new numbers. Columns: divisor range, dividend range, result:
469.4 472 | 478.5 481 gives 0.93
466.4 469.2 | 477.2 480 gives 1.01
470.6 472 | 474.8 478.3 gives 1.01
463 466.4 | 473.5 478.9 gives 1.01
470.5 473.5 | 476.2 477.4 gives 0.97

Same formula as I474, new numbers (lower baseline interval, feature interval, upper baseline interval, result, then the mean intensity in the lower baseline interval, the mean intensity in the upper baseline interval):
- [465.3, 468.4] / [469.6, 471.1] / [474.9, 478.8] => -0.09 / 3.53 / 3.7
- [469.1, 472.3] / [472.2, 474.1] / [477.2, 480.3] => -0.06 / 3.71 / 3.54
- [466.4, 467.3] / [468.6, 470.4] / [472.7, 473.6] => -0.01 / 3.67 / 3.81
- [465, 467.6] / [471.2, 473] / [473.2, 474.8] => 0.09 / 3.53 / 3.89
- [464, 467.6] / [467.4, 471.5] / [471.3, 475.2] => -0.01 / 3.56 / 3.7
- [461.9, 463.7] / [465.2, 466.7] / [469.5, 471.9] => 0.02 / 3.86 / 3.73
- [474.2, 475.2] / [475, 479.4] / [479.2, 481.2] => -0.03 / 3.71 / 3.42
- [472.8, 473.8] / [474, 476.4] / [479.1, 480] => 0.02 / 3.96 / 3.56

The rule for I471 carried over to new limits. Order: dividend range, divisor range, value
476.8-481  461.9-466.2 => 0.95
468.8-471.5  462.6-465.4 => 1.05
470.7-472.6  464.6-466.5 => 1.01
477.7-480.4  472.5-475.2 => 0.93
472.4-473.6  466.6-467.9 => 1.12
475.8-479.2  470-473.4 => 0.97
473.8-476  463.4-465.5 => 1.06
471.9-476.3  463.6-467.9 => 1.06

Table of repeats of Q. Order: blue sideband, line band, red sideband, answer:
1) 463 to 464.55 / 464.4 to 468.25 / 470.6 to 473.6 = 0.273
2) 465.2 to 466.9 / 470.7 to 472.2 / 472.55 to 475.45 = 0.083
